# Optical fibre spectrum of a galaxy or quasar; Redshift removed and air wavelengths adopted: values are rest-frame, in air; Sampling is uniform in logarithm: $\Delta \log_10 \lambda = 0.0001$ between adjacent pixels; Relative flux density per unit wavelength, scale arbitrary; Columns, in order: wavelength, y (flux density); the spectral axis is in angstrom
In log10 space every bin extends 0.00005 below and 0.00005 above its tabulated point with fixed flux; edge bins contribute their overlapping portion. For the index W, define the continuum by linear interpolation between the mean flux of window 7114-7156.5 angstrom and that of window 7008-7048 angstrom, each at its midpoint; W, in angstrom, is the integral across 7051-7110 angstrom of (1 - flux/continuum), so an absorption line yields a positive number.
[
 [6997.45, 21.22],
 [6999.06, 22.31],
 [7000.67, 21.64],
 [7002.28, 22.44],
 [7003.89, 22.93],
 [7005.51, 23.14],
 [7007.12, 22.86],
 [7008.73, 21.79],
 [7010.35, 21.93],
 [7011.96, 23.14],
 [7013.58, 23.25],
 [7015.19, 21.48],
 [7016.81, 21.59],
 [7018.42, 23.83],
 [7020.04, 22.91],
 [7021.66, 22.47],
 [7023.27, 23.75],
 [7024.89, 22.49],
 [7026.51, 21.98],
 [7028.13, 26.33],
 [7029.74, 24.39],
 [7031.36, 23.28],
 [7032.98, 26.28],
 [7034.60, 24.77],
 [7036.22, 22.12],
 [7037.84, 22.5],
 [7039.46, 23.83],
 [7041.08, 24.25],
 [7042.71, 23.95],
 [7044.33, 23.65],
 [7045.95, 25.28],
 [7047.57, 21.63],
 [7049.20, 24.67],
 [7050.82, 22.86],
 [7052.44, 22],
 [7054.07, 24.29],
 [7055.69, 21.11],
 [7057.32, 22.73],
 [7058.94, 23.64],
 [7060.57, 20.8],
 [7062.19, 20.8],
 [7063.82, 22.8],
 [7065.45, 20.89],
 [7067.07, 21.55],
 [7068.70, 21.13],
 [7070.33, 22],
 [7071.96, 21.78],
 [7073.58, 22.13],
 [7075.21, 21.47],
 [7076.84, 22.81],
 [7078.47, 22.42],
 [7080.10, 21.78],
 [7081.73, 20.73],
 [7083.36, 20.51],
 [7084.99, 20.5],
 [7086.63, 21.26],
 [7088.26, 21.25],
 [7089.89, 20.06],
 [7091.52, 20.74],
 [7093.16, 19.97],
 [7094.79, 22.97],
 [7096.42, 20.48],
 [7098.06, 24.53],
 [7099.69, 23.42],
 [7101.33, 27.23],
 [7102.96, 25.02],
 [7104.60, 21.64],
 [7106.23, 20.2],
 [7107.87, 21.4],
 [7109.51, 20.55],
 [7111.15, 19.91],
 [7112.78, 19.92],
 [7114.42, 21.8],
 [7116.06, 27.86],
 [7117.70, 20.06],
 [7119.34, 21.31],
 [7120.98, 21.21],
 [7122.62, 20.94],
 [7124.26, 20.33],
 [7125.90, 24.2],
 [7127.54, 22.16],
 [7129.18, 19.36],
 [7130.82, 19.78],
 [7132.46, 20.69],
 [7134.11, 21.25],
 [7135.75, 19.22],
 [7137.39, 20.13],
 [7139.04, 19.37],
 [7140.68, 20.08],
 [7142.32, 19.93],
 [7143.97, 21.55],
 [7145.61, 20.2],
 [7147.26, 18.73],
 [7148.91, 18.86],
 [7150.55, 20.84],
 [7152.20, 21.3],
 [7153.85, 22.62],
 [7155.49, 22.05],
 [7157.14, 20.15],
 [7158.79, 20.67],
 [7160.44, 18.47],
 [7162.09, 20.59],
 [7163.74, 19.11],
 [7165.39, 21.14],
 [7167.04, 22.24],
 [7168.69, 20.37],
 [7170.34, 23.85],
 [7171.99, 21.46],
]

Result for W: 0.67 angstrom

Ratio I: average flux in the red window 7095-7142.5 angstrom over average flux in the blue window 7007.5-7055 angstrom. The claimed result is 0.9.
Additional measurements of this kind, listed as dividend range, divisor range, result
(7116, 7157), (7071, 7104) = 0.94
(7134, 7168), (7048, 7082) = 0.92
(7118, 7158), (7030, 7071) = 0.90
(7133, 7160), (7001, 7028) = 0.90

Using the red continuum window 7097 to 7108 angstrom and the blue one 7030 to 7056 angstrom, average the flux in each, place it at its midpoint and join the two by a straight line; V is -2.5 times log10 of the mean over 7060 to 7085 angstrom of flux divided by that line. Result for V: 0.09 mag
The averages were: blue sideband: 23.6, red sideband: 23.4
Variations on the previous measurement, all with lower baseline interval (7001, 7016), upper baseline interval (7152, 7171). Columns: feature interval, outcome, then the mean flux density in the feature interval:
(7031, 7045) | -0.077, 23.9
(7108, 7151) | 0.028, 20.8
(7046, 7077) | -0.011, 22.2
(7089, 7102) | -0.035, 22.4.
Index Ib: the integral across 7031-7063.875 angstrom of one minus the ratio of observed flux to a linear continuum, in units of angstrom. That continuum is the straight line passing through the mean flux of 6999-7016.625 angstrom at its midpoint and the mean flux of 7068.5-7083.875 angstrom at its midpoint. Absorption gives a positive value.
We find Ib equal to -1.8 angstrom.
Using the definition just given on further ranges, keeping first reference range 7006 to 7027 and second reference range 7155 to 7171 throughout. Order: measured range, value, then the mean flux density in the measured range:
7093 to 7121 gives -1.0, 22.3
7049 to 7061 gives -0.3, 22.7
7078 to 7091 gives 0.4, 21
